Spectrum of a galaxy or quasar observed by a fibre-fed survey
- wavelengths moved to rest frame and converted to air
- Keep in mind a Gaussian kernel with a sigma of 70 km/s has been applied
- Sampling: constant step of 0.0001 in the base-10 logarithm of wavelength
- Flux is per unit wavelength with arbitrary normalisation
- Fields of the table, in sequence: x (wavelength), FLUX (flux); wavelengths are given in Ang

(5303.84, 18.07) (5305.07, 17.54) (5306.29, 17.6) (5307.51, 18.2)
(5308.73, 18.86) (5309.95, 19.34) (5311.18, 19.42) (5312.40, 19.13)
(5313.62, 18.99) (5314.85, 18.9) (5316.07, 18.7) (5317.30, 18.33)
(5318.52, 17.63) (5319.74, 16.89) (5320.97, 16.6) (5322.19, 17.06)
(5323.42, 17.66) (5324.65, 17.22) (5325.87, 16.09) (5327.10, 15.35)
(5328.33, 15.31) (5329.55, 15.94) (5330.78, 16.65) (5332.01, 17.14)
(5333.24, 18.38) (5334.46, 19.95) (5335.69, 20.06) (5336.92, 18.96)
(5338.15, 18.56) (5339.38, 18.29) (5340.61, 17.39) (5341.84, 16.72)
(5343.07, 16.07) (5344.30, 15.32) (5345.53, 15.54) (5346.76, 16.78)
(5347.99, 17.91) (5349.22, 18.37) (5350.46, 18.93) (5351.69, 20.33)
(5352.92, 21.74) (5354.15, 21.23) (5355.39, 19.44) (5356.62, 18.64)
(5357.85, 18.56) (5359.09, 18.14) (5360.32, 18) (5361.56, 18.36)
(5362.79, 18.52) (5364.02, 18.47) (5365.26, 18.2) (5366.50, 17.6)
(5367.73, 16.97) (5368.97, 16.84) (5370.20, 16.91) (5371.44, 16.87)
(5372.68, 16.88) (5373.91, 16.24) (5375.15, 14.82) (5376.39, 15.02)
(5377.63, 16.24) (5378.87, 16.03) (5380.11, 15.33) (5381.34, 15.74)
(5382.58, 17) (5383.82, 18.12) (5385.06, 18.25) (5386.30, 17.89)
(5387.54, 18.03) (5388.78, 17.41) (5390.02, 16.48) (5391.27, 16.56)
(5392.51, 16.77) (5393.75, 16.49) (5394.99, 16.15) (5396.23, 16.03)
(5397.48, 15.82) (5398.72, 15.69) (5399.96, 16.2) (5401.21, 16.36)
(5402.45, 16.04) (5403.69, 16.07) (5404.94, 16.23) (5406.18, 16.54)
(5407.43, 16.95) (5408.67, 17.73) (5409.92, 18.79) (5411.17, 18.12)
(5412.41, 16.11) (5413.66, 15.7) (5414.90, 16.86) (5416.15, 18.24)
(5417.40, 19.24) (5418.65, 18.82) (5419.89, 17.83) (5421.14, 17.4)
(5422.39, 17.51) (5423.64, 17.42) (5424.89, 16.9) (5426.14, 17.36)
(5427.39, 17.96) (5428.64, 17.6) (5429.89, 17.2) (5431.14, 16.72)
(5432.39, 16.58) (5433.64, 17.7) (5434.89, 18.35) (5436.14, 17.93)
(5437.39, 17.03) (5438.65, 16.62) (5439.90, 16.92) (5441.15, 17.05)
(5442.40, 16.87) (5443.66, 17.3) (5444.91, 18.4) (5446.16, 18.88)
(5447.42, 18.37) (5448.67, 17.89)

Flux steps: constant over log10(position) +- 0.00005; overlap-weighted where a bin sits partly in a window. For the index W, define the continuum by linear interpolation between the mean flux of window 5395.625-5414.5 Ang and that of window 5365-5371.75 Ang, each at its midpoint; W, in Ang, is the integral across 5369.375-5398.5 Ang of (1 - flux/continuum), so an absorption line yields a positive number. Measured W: 0.6 Ang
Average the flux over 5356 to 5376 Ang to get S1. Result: 17.5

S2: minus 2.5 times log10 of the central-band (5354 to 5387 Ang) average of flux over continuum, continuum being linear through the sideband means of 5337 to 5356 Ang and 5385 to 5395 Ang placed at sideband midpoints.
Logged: 0.01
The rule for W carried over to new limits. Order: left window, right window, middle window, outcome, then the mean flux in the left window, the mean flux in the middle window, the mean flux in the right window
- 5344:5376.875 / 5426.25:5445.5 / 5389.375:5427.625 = 1.21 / 17.8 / 17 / 17.4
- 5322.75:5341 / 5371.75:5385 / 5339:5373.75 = -2.25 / 17.5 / 17.9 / 16.3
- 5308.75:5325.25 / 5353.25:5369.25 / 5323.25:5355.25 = 0.92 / 18.2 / 17.8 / 18.5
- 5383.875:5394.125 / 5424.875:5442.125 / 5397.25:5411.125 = 0.50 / 17.3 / 16.7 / 17.3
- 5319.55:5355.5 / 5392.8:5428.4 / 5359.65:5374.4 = -0.05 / 17.7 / 17.5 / 17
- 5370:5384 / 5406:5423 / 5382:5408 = 0.20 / 16.2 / 16.7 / 17.6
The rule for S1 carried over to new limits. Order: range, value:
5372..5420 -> 16.8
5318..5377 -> 17.6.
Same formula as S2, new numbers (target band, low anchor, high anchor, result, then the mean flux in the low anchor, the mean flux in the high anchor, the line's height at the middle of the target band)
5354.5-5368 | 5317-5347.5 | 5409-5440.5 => -0.07 mag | 17.2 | 17.5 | 17.3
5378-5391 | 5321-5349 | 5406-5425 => 0.03 mag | 17.2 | 17.5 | 17.4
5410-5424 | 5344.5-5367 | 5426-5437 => 0.00 mag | 18.5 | 17.5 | 17.7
